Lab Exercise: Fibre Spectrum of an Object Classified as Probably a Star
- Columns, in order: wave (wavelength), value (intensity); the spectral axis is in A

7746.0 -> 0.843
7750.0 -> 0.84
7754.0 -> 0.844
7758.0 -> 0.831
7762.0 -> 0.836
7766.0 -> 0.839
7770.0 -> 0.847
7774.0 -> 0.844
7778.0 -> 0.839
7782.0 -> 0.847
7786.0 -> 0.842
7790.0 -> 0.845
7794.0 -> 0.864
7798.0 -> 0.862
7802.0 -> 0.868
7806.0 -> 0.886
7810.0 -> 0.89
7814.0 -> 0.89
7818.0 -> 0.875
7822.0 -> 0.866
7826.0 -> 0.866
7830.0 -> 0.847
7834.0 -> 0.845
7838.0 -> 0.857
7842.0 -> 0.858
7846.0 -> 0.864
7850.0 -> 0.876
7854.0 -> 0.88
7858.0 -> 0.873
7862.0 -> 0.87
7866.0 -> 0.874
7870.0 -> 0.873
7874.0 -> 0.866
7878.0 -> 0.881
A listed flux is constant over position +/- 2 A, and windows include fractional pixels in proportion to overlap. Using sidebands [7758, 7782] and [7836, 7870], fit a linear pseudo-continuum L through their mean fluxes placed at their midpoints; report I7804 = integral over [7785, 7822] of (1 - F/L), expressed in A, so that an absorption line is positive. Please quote -0.8 A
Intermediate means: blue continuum 0.841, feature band 0.87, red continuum 0.869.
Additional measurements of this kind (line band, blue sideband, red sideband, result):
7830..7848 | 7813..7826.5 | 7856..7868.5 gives 0.4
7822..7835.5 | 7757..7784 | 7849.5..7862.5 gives 0.1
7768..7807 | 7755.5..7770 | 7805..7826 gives 0.2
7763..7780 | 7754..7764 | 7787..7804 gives 0.0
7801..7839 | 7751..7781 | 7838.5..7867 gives -0.5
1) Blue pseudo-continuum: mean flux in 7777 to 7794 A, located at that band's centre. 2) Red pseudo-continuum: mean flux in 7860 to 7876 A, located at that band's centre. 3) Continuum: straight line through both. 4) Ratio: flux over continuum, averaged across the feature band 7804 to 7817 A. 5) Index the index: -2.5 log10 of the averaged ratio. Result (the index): -0.04 mag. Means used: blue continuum 0.846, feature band 0.888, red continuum 0.871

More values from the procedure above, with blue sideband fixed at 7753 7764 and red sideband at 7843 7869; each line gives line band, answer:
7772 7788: 0.00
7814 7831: -0.01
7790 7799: -0.01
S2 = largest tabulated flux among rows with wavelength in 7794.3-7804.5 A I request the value 0.868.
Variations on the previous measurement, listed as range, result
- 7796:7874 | 0.89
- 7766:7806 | 0.886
